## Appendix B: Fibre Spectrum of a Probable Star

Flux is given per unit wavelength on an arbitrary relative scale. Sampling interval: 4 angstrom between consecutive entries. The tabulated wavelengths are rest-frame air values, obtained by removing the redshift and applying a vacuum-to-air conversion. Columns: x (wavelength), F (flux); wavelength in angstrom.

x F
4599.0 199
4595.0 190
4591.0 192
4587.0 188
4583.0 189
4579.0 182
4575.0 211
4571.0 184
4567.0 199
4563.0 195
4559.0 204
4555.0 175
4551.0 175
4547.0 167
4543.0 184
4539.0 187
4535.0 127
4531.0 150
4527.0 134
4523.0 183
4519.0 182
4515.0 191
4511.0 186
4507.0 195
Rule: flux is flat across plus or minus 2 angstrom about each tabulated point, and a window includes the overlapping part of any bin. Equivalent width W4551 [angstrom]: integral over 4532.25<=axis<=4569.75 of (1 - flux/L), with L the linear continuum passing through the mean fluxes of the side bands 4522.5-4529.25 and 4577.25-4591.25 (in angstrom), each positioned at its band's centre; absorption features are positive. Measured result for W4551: -2.4 angstrom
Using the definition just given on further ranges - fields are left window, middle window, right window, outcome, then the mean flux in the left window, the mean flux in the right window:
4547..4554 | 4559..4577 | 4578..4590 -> -1.8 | 173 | 187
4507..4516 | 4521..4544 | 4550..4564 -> 3.5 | 190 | 188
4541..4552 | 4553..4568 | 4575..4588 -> -1.0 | 175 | 190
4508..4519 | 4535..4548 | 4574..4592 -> 1.2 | 188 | 191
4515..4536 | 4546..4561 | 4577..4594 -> -0.7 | 160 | 188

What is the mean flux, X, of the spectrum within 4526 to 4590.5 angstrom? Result 179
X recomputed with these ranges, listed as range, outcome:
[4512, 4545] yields 168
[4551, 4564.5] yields 189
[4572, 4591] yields 192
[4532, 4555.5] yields 168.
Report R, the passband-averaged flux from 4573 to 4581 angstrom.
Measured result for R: 196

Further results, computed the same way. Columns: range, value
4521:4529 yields 158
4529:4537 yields 138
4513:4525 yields 185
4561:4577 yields 197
